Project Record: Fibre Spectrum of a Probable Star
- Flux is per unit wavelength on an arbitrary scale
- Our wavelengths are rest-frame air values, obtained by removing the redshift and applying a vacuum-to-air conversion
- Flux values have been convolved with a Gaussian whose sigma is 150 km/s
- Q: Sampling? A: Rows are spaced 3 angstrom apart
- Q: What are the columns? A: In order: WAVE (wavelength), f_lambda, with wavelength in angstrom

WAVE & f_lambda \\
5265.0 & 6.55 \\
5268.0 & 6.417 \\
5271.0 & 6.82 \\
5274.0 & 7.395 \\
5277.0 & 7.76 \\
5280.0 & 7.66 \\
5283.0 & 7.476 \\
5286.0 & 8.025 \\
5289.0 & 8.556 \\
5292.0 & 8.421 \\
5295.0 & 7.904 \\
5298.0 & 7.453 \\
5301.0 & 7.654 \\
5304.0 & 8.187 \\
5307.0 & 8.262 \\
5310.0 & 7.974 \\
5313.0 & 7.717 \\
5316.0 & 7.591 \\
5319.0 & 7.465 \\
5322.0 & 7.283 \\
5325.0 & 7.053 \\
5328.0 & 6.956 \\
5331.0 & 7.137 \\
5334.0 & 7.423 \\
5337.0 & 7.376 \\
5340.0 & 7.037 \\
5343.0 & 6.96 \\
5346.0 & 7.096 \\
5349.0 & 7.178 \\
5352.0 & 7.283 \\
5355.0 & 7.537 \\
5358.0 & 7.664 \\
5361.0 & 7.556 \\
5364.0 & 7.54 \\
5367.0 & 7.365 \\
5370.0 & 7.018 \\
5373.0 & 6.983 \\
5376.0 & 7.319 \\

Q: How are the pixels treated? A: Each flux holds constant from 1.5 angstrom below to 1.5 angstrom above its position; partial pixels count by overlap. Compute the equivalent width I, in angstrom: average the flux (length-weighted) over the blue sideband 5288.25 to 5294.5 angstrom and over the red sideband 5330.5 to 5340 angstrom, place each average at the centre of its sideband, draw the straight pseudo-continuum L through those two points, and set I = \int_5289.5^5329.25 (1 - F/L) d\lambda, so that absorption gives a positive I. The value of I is 1.1 angstrom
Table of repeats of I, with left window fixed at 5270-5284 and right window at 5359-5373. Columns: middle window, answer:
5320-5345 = 0.7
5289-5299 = -0.8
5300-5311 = -0.9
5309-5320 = -0.4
